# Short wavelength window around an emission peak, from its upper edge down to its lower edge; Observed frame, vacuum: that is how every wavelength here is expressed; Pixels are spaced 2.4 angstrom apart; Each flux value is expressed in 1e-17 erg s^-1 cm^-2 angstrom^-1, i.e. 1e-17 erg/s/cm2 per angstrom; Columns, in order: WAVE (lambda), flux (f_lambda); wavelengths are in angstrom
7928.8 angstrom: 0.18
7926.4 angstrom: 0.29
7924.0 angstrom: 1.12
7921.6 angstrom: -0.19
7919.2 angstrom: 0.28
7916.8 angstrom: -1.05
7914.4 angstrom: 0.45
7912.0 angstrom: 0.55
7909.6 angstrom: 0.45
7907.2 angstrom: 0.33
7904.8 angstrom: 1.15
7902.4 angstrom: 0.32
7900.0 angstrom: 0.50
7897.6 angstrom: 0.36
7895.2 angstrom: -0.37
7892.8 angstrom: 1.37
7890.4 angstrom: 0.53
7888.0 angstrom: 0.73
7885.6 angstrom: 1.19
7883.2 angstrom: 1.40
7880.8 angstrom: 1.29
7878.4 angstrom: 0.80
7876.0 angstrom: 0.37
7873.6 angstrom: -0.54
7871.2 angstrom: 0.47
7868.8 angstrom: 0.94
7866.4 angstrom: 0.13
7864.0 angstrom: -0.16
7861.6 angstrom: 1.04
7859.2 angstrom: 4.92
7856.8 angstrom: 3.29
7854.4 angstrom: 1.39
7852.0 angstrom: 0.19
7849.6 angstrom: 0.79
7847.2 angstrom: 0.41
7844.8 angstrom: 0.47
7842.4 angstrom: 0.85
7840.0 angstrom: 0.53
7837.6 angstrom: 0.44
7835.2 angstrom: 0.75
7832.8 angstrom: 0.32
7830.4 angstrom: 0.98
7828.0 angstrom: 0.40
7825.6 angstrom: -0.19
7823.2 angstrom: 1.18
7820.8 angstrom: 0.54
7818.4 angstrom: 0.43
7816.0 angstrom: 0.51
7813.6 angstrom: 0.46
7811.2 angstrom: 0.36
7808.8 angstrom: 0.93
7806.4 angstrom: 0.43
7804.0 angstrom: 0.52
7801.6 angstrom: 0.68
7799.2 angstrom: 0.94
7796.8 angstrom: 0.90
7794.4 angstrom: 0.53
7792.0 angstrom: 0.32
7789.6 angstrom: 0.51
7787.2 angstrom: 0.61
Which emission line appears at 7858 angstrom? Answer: H-alpha 6563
